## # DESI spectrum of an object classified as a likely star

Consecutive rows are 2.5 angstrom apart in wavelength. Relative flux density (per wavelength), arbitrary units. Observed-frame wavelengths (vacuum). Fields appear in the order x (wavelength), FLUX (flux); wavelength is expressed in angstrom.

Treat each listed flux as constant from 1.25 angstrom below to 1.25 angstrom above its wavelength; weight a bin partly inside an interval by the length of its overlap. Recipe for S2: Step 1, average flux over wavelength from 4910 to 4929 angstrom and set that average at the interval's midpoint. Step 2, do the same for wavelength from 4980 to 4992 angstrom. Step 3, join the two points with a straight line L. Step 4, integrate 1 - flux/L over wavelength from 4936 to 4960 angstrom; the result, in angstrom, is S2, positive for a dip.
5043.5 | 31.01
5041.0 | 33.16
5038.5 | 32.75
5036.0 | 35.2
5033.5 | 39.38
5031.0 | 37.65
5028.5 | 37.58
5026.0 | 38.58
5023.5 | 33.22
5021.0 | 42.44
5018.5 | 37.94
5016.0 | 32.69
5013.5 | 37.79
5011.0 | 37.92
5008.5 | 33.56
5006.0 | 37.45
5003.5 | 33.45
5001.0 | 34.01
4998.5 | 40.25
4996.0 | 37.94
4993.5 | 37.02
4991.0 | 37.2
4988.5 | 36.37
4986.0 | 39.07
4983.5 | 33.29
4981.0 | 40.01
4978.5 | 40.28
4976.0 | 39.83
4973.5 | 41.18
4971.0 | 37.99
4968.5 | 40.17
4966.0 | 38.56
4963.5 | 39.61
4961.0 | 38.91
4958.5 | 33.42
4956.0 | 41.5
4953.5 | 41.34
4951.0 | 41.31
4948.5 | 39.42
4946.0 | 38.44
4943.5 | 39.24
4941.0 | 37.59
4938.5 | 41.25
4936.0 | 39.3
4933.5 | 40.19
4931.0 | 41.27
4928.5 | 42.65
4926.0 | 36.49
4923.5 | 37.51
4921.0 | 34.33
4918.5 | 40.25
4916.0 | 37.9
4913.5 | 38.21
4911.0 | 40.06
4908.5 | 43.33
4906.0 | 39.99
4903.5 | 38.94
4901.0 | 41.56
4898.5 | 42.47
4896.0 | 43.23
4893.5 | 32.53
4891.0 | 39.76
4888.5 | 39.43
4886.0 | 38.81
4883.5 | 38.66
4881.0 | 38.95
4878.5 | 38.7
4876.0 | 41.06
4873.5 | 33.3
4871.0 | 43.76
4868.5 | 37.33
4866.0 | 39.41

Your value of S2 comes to -0.96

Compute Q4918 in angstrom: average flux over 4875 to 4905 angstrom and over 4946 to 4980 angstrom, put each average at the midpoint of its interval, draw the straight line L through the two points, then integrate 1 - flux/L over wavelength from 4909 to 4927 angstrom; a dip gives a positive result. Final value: 0.65 angstrom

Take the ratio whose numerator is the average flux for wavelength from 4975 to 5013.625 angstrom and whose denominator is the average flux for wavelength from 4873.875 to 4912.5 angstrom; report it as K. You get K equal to 0.94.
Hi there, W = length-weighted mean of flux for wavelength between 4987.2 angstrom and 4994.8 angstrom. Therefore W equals 36.9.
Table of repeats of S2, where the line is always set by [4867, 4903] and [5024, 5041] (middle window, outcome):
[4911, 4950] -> -0.62 angstrom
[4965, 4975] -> -0.50 angstrom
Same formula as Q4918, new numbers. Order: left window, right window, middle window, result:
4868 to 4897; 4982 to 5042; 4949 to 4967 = -0.85 angstrom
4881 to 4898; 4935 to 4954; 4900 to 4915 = -0.43 angstrom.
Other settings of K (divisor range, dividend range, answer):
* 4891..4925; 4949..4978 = 1.01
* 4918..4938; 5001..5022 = 0.93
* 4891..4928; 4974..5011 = 0.95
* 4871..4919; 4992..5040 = 0.93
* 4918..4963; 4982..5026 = 0.94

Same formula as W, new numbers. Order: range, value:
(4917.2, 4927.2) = 37.2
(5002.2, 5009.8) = 34.8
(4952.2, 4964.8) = 39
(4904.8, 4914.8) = 40.4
